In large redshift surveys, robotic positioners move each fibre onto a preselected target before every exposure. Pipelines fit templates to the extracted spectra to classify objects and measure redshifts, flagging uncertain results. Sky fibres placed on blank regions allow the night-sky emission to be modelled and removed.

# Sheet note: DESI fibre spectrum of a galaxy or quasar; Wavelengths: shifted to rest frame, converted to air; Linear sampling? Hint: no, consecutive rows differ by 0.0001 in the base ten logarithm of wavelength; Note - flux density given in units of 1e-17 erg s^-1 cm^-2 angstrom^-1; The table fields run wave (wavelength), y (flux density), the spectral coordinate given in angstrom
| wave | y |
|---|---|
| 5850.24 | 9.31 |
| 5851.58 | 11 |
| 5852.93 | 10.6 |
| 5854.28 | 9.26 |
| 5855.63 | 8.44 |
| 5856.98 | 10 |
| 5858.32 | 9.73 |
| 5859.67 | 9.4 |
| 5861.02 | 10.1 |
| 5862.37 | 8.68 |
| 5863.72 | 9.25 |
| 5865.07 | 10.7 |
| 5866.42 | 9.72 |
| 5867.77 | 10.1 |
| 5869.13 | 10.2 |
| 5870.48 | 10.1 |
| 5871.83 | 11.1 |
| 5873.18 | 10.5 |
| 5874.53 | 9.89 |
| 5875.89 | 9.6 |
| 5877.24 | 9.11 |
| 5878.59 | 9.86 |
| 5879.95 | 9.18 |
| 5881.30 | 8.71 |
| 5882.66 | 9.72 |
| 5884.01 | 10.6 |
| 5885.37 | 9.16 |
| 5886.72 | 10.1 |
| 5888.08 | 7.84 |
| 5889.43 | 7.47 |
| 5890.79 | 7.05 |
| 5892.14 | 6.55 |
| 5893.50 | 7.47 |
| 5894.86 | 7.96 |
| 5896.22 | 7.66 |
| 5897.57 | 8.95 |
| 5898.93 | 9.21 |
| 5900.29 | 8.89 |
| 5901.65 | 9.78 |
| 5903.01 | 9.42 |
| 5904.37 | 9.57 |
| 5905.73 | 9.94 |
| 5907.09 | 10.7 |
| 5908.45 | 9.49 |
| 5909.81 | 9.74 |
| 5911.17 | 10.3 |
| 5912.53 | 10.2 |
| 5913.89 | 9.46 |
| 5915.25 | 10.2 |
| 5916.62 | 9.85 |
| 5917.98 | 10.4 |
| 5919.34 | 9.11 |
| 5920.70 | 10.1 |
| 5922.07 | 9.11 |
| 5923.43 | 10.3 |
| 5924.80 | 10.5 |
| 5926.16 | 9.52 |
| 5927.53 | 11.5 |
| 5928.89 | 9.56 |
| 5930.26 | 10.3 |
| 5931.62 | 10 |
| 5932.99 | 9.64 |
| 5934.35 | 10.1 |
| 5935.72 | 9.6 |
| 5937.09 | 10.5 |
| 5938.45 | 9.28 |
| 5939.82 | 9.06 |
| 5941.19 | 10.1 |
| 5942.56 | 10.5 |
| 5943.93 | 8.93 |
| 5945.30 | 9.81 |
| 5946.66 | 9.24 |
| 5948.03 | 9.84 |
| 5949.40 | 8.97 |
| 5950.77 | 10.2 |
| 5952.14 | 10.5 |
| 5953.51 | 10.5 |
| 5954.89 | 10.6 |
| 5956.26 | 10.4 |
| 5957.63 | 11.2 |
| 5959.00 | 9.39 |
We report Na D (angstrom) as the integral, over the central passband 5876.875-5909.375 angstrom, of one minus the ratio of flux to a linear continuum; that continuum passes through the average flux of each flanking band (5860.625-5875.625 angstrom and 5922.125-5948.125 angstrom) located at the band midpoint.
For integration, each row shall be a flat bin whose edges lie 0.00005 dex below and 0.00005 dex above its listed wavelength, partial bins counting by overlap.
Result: 3.36 angstrom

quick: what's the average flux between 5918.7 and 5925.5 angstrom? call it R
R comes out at 9.83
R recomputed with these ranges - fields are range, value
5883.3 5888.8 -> 9.42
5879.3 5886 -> 9.47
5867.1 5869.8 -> 10.1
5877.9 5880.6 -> 9.51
